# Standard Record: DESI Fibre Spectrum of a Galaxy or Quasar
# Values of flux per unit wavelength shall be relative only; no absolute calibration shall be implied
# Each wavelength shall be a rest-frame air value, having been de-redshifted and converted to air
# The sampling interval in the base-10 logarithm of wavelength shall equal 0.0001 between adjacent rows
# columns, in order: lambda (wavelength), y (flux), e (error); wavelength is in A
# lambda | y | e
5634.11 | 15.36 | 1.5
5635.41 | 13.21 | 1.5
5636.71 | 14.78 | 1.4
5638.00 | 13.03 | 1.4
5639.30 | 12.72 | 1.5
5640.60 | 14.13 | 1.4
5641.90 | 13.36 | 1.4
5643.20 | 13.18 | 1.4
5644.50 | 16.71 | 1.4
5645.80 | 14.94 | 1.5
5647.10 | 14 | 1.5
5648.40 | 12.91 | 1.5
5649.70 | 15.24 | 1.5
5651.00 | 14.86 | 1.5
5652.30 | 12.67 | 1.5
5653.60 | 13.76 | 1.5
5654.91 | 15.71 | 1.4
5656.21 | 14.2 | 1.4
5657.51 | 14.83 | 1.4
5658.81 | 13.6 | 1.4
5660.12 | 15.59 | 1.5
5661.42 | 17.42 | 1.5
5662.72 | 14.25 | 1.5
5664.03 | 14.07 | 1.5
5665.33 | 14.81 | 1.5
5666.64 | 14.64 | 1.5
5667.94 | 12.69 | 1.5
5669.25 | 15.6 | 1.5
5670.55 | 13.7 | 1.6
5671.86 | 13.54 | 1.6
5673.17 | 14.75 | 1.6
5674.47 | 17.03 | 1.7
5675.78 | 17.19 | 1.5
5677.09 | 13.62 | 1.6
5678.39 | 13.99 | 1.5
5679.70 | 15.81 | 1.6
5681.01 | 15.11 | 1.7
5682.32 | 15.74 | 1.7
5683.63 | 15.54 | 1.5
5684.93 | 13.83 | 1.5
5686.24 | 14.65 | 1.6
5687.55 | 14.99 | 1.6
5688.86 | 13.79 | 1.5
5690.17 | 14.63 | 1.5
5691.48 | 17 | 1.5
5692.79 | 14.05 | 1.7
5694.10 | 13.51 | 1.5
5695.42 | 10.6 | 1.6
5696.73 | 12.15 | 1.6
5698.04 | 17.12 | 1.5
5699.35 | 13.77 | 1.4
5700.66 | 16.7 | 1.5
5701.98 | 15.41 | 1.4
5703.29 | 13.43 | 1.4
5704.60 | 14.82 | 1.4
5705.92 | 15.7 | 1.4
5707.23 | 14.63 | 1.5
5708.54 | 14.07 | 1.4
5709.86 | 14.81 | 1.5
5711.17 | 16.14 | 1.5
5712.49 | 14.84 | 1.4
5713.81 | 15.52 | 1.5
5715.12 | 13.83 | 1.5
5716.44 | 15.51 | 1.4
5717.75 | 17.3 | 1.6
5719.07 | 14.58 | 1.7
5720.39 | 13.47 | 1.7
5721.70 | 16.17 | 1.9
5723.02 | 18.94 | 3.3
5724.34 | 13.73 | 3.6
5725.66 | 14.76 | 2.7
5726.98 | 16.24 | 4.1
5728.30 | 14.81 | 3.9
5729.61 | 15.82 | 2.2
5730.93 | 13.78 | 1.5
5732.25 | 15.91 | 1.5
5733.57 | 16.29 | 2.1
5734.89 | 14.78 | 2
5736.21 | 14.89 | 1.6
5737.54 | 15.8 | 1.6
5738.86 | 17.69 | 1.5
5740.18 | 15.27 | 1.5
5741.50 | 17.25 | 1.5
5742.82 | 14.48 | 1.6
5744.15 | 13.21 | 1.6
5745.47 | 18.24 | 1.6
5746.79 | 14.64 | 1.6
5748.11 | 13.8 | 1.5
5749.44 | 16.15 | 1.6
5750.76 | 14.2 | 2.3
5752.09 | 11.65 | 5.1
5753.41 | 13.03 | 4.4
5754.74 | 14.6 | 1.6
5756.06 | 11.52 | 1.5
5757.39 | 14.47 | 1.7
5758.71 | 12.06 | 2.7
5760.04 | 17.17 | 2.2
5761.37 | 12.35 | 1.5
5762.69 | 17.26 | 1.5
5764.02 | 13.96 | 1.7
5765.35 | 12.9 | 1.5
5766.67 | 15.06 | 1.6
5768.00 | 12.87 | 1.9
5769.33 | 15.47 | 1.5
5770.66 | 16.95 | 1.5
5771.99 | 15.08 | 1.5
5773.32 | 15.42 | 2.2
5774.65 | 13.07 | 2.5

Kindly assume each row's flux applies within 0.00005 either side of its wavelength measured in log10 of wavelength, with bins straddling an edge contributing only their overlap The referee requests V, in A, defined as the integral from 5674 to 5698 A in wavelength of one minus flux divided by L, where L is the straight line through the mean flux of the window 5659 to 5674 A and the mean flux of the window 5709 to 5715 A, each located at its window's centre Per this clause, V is 0.3 A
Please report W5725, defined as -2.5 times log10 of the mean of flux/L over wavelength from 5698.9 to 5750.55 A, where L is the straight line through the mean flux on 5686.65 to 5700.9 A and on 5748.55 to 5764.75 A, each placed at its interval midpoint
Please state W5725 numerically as -0.08 mag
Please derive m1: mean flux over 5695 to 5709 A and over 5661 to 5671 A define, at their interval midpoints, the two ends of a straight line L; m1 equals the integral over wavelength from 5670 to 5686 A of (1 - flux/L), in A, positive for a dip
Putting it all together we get -0.5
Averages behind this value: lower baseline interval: 14.6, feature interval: 15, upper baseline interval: 14.5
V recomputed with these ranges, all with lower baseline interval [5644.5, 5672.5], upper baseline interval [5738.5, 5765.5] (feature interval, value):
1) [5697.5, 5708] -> -0.47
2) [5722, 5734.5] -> -0.90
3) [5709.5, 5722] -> -0.57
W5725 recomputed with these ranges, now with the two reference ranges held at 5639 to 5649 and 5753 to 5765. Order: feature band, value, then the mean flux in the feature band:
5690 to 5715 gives -0.047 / 14.7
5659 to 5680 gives -0.063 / 14.9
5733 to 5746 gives -0.126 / 15.8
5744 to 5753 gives -0.043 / 14.6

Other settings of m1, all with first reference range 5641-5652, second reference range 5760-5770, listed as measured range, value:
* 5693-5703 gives 0.2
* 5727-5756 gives -1.1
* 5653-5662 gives -0.4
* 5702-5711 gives -0.2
